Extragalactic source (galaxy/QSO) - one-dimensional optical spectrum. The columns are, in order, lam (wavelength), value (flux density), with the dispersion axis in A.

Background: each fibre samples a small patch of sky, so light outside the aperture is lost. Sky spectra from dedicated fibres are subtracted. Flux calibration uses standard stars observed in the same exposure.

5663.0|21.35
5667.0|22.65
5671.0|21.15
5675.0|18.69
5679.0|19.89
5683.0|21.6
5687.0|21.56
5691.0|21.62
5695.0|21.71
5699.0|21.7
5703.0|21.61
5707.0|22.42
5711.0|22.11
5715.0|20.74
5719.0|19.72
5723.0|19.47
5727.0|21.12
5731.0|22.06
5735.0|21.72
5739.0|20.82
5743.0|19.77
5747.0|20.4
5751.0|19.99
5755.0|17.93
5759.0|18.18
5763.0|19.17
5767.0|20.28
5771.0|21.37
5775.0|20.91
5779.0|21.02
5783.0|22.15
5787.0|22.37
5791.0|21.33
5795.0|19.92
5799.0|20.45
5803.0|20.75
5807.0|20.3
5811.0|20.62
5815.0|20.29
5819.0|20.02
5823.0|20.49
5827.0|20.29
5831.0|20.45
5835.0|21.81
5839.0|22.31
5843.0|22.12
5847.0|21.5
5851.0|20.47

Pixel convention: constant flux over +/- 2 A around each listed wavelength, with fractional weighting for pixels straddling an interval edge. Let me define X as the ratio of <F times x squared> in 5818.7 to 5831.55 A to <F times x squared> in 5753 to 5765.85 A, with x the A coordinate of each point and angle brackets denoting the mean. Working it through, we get 1.12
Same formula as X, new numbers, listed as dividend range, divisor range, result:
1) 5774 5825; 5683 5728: 1.01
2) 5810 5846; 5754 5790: 1.04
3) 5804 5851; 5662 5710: 1.03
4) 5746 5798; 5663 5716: 0.98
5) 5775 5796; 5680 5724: 1.03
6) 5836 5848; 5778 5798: 1.05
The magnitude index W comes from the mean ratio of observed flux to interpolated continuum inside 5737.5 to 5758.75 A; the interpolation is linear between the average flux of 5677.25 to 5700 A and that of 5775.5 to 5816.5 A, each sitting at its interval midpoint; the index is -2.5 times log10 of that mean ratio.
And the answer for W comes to 0.08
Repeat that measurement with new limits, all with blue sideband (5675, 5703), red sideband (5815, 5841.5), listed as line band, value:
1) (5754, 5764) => 0.14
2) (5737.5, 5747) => 0.04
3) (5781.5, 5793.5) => -0.05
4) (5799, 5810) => 0.02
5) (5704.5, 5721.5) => 0.00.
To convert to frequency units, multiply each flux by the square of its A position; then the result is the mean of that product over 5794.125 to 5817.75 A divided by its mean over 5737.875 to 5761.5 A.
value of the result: 1.07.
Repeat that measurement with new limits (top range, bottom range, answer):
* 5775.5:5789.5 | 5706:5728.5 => 1.07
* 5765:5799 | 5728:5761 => 1.06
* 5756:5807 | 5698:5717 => 0.97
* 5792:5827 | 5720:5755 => 1.02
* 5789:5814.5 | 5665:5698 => 1.01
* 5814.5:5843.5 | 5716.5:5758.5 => 1.07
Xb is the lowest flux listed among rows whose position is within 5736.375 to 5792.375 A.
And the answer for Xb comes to 17.93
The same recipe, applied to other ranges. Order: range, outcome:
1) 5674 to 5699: 18.69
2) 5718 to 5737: 19.47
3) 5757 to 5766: 18.18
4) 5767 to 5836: 19.92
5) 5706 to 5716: 20.74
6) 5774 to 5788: 20.91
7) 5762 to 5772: 19.17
